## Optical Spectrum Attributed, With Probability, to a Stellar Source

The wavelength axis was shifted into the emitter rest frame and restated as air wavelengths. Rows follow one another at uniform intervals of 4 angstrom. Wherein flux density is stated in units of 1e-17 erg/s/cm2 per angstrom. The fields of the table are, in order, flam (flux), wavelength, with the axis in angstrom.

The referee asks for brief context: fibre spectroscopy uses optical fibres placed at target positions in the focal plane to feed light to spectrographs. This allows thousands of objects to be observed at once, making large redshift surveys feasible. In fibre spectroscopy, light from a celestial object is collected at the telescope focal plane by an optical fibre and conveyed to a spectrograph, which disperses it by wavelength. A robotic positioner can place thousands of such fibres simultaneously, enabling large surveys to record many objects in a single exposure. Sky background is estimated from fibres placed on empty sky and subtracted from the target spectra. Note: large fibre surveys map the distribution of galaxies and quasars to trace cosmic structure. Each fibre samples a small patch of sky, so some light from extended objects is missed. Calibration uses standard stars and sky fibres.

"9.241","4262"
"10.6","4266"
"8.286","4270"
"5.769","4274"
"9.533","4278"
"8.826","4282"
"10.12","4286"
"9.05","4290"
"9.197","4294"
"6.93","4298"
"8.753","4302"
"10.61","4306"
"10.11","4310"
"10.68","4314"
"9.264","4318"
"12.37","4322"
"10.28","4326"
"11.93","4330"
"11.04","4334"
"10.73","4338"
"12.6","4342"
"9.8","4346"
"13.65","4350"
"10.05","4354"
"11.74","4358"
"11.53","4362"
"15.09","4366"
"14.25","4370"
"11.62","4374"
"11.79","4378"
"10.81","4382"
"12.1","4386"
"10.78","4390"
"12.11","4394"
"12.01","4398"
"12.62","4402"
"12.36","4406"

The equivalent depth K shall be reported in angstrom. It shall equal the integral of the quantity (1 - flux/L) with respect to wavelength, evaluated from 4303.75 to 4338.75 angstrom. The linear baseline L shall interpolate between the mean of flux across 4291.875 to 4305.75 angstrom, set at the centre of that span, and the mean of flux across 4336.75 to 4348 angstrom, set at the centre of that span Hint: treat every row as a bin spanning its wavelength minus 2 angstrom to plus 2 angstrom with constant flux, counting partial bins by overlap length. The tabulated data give -3.2 angstrom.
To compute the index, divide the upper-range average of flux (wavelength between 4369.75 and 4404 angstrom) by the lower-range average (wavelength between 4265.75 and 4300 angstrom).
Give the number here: 1.38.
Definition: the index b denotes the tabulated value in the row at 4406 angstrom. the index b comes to 12.36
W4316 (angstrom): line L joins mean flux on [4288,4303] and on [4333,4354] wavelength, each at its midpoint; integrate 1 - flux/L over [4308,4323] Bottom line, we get -1.2 angstrom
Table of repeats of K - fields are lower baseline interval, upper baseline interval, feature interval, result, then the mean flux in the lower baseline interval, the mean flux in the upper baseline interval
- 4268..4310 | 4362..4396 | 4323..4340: -1.07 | 8.77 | 12.3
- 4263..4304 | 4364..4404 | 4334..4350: -0.82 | 8.72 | 12.3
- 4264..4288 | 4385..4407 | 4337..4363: -1.67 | 8.86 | 12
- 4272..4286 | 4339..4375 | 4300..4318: -0.20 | 8.34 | 12.2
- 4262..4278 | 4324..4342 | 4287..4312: 1.56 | 8.51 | 11.2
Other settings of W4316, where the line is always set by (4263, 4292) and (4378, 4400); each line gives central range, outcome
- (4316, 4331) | -1.33 angstrom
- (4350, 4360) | -0.64 angstrom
